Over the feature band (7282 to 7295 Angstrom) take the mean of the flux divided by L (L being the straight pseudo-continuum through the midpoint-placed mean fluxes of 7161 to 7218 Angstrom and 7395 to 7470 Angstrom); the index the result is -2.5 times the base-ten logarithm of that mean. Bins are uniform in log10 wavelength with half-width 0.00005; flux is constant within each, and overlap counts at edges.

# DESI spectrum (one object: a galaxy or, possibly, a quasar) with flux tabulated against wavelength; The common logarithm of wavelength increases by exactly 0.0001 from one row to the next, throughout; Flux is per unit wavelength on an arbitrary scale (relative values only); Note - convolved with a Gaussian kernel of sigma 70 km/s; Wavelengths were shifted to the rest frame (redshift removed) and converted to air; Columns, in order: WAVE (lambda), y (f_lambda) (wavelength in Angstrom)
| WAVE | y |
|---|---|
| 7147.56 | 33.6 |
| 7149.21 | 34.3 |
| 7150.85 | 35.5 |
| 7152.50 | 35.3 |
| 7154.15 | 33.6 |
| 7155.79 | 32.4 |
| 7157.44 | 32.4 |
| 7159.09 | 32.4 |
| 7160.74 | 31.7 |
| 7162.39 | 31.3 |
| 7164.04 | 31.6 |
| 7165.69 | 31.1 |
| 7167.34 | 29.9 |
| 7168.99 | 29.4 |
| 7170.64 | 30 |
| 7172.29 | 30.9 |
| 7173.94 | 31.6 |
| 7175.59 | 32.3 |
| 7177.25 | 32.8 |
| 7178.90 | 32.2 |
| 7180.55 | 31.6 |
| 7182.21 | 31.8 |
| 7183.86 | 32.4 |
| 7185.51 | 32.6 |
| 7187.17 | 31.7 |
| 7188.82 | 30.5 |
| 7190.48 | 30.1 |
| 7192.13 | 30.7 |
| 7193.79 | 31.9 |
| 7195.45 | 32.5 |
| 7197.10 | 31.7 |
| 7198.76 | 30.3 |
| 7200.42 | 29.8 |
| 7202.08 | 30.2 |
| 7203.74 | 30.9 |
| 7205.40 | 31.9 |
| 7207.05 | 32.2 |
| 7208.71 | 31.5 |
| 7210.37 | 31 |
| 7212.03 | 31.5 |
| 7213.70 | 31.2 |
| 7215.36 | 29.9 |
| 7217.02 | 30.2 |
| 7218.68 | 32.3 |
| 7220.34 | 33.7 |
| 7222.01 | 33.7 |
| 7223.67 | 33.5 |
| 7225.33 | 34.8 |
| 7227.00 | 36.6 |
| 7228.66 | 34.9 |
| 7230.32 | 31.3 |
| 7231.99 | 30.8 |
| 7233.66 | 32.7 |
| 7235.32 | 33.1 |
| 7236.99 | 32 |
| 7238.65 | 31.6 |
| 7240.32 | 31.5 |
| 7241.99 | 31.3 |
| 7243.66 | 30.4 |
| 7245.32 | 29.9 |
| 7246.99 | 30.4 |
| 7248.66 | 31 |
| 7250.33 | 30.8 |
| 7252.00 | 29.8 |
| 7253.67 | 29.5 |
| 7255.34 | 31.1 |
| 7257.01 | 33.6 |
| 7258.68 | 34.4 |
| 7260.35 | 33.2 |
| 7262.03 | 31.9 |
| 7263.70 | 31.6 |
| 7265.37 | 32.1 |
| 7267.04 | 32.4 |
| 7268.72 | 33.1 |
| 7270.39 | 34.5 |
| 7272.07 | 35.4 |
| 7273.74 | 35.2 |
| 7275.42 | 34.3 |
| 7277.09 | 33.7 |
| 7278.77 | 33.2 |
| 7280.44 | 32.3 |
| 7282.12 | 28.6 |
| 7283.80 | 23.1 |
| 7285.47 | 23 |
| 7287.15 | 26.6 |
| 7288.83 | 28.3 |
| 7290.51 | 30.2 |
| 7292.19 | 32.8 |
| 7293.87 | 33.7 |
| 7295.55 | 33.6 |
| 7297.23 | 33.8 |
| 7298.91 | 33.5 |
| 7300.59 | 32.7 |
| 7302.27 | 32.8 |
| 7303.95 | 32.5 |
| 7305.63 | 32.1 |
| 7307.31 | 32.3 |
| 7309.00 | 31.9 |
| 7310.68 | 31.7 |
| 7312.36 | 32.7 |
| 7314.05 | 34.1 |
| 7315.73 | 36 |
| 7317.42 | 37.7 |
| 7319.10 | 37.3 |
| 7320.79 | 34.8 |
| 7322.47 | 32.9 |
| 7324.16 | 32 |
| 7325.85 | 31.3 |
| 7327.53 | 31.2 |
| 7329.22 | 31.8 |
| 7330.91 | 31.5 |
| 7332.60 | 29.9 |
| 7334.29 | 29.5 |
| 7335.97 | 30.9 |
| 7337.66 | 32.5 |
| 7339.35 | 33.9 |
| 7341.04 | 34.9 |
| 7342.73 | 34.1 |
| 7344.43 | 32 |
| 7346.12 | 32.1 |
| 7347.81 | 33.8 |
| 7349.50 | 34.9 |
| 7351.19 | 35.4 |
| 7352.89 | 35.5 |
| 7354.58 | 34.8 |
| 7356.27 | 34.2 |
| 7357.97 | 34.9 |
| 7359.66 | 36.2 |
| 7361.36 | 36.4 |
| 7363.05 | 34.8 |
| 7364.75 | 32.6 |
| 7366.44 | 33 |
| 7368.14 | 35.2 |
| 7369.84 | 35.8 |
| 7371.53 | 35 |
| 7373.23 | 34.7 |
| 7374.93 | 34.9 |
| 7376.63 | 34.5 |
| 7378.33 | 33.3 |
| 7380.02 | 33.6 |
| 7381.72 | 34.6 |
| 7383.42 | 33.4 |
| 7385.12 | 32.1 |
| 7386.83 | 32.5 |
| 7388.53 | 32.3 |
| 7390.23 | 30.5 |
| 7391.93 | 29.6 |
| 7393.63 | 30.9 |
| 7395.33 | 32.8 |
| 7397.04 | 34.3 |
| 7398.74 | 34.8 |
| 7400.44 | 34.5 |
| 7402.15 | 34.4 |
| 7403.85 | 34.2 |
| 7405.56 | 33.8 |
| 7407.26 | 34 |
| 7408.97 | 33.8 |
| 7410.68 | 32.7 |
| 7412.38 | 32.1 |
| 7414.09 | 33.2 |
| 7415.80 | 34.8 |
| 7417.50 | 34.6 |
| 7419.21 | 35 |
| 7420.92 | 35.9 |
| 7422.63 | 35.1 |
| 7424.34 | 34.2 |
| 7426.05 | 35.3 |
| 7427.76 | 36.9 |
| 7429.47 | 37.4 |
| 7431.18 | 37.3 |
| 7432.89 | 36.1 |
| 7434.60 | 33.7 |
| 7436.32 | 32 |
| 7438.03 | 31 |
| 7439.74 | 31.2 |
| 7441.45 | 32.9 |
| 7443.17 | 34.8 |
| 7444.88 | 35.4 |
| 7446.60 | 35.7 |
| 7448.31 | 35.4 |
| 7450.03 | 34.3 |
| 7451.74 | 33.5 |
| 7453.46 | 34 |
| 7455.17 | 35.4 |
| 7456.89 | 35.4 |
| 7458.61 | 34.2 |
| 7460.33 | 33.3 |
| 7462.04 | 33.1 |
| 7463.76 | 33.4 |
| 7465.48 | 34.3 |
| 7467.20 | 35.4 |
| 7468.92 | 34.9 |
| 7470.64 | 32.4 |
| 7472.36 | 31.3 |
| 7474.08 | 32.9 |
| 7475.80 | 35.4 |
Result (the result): 0.15 mag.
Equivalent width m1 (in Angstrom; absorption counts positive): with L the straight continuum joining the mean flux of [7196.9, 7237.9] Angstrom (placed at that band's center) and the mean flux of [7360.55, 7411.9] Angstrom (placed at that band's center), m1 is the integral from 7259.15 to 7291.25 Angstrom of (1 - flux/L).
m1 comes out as 1.3 Angstrom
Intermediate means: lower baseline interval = 32.1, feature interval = 31.2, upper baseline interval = 33.6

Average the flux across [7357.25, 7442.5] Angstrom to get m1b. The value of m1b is 34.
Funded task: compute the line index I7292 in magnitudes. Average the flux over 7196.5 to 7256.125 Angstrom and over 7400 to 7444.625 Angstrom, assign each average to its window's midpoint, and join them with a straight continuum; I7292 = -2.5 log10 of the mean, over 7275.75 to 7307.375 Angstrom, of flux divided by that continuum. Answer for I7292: 0.05 mag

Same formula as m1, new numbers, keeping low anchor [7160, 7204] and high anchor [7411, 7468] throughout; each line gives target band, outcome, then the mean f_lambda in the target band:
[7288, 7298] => 0.2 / 32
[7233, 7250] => 0.3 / 31.4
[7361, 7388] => -0.4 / 34.1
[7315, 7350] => 0.0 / 33.1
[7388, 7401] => 0.6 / 32.4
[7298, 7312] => 0.1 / 32.5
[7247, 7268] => 0.3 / 31.7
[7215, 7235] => -0.7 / 33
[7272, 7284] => 0.1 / 32.2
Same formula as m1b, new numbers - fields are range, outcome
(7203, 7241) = 32.3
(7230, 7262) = 31.5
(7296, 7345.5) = 32.9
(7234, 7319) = 32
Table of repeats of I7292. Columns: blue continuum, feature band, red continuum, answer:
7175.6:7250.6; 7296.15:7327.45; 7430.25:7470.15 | -0.020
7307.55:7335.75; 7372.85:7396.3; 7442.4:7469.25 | 0.027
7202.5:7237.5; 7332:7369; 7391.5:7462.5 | -0.008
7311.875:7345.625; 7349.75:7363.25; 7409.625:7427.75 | -0.058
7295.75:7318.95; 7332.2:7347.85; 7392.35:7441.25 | 0.043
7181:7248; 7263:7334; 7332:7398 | 0.017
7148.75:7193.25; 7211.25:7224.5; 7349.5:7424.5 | 0.013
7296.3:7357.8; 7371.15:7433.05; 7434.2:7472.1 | -0.013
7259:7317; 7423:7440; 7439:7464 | -0.023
